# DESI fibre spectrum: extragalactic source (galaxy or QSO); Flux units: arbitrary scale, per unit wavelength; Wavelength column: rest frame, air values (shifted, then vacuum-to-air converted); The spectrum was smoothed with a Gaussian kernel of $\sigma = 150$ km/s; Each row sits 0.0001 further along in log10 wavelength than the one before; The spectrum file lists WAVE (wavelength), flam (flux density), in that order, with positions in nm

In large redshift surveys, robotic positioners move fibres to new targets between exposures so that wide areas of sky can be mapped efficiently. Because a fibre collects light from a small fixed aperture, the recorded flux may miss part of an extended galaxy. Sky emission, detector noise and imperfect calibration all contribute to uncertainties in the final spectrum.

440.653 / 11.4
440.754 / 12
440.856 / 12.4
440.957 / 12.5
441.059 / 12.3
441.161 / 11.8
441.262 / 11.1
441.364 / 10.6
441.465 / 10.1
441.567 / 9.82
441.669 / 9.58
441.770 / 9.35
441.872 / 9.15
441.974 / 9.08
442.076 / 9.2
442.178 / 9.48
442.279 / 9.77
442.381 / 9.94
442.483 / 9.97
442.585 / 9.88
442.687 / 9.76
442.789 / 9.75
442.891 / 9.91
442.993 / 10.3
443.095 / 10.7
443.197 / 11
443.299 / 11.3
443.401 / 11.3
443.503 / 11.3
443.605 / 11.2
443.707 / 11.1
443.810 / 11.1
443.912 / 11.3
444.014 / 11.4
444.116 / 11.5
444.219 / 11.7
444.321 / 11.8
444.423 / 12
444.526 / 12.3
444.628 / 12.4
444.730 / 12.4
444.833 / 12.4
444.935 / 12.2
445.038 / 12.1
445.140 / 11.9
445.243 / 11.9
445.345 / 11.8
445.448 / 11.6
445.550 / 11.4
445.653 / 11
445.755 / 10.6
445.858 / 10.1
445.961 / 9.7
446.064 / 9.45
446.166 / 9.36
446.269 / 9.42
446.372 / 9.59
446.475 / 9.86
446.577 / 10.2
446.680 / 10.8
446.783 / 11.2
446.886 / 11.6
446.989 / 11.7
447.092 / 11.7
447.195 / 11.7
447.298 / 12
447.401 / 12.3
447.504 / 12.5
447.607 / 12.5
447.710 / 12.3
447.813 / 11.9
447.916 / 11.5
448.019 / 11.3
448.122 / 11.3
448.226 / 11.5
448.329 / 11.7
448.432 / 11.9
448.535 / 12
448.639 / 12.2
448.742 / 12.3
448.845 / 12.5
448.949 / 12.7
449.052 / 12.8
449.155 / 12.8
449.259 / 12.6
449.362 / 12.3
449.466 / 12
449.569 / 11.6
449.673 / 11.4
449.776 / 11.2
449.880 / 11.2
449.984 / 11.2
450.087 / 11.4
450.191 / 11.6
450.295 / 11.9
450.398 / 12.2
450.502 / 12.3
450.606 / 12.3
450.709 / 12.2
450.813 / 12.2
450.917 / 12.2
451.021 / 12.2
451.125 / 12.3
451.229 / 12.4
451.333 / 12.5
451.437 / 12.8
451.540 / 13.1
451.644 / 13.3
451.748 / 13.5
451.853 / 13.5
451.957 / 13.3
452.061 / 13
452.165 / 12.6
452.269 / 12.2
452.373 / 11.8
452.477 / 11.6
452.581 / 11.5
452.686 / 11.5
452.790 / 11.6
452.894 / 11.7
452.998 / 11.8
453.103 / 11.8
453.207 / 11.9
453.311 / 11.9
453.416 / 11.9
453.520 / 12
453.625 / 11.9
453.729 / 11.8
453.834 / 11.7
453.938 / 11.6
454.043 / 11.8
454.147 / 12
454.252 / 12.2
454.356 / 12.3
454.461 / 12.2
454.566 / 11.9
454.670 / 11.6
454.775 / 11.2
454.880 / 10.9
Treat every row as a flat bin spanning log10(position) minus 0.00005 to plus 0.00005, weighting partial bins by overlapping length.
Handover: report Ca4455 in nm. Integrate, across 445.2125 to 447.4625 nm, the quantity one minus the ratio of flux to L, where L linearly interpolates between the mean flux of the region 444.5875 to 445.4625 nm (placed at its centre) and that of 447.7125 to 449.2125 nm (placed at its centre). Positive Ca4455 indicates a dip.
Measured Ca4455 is 0.23 nm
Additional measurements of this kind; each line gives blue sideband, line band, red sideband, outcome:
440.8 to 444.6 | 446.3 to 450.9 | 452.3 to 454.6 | -0.17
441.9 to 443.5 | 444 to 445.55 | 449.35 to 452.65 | -0.19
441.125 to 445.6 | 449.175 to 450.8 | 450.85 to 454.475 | 0.00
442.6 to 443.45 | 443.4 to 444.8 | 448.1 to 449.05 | -0.11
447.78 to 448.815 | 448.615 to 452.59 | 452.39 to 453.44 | -0.18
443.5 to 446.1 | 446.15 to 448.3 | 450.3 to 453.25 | 0.09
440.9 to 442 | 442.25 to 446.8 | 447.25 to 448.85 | 0.11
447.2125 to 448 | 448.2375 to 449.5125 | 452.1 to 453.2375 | -0.03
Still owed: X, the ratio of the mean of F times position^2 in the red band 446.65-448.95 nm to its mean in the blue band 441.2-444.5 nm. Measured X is 1.15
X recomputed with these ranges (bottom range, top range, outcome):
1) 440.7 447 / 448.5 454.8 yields 1.16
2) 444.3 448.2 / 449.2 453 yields 1.09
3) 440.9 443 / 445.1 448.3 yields 1.12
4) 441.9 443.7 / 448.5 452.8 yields 1.24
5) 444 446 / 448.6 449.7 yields 1.08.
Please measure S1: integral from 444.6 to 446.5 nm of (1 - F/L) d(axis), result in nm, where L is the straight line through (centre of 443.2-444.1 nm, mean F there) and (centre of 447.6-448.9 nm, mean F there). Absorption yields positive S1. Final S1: 0.08 nm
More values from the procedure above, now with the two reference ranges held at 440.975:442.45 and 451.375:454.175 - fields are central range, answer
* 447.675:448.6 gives -0.03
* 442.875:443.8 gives -0.04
